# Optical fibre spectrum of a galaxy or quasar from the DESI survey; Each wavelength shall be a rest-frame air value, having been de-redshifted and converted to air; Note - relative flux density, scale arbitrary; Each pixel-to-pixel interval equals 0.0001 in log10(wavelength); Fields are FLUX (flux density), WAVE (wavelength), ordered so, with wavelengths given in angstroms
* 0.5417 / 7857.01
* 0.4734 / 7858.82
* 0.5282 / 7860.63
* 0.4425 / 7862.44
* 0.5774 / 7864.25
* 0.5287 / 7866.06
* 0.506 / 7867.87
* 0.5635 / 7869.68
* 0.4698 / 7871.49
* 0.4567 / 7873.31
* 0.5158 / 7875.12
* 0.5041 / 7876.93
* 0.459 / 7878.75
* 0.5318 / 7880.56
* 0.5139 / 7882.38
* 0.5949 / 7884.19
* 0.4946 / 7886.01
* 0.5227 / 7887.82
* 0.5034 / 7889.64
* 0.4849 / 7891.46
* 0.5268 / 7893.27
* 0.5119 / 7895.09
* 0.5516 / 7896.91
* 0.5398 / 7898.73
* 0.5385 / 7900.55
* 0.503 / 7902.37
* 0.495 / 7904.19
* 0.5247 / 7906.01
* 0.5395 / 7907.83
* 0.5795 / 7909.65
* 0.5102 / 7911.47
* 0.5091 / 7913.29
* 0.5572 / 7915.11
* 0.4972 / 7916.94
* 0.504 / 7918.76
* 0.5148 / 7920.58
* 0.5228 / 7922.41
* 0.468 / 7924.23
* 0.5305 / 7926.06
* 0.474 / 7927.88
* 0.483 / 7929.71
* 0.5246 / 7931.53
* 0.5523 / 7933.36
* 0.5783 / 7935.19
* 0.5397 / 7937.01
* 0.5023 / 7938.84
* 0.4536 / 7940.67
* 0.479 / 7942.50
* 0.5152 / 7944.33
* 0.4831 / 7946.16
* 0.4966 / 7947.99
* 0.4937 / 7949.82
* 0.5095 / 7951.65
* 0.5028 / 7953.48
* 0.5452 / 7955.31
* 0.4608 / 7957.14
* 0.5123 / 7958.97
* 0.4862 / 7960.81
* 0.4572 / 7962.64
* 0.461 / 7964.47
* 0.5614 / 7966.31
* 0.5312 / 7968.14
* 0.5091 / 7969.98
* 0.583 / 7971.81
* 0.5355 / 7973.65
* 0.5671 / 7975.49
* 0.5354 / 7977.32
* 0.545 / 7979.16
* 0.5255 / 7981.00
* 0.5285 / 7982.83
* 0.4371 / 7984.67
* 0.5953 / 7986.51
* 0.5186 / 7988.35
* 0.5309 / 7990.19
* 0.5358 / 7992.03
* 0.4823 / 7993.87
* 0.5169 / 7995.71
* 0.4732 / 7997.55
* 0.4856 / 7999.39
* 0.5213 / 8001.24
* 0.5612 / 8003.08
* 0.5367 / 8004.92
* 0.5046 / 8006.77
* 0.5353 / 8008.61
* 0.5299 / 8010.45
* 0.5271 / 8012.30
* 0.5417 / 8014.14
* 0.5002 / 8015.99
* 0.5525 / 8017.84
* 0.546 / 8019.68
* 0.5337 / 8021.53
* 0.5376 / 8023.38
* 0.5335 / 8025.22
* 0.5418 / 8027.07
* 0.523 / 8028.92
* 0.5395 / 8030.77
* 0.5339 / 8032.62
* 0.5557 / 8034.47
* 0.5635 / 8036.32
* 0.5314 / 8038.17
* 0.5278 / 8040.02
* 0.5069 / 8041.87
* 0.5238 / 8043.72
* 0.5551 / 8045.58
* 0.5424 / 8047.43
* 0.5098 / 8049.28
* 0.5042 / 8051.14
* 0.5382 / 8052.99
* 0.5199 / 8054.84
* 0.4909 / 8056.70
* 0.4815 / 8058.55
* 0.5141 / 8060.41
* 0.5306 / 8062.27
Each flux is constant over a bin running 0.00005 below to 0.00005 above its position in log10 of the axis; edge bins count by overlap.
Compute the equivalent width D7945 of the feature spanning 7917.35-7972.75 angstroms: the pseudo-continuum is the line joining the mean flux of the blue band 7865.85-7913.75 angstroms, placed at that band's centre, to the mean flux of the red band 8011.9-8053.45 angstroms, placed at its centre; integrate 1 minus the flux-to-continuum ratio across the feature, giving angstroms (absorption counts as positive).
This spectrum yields 1.7 angstroms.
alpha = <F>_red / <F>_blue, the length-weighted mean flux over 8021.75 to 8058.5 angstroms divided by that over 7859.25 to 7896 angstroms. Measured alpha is 1.04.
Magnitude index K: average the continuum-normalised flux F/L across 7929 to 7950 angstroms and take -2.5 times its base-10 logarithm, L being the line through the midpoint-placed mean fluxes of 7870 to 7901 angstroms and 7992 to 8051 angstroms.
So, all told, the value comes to 0.02 mag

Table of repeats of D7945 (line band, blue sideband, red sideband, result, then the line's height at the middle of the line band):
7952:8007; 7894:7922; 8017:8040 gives 1.6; 0.534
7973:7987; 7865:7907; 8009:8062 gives -0.2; 0.524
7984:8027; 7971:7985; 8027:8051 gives 0.8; 0.535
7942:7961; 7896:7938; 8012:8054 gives 1.0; 0.526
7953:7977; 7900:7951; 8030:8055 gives 0.1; 0.52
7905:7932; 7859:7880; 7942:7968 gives -0.8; 0.501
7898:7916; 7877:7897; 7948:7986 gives -0.5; 0.516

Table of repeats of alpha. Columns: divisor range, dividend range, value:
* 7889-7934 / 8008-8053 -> 1.03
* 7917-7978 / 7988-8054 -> 1.03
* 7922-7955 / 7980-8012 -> 1.02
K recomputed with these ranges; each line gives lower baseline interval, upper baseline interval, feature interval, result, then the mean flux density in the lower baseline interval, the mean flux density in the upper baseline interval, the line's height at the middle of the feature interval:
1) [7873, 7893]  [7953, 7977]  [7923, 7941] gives 0.00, 0.51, 0.517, 0.514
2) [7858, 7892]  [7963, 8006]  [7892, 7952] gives 0.00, 0.509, 0.524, 0.516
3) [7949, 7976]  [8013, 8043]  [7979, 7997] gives 0.01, 0.514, 0.535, 0.522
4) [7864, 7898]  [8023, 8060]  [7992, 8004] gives 0.03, 0.516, 0.528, 0.524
